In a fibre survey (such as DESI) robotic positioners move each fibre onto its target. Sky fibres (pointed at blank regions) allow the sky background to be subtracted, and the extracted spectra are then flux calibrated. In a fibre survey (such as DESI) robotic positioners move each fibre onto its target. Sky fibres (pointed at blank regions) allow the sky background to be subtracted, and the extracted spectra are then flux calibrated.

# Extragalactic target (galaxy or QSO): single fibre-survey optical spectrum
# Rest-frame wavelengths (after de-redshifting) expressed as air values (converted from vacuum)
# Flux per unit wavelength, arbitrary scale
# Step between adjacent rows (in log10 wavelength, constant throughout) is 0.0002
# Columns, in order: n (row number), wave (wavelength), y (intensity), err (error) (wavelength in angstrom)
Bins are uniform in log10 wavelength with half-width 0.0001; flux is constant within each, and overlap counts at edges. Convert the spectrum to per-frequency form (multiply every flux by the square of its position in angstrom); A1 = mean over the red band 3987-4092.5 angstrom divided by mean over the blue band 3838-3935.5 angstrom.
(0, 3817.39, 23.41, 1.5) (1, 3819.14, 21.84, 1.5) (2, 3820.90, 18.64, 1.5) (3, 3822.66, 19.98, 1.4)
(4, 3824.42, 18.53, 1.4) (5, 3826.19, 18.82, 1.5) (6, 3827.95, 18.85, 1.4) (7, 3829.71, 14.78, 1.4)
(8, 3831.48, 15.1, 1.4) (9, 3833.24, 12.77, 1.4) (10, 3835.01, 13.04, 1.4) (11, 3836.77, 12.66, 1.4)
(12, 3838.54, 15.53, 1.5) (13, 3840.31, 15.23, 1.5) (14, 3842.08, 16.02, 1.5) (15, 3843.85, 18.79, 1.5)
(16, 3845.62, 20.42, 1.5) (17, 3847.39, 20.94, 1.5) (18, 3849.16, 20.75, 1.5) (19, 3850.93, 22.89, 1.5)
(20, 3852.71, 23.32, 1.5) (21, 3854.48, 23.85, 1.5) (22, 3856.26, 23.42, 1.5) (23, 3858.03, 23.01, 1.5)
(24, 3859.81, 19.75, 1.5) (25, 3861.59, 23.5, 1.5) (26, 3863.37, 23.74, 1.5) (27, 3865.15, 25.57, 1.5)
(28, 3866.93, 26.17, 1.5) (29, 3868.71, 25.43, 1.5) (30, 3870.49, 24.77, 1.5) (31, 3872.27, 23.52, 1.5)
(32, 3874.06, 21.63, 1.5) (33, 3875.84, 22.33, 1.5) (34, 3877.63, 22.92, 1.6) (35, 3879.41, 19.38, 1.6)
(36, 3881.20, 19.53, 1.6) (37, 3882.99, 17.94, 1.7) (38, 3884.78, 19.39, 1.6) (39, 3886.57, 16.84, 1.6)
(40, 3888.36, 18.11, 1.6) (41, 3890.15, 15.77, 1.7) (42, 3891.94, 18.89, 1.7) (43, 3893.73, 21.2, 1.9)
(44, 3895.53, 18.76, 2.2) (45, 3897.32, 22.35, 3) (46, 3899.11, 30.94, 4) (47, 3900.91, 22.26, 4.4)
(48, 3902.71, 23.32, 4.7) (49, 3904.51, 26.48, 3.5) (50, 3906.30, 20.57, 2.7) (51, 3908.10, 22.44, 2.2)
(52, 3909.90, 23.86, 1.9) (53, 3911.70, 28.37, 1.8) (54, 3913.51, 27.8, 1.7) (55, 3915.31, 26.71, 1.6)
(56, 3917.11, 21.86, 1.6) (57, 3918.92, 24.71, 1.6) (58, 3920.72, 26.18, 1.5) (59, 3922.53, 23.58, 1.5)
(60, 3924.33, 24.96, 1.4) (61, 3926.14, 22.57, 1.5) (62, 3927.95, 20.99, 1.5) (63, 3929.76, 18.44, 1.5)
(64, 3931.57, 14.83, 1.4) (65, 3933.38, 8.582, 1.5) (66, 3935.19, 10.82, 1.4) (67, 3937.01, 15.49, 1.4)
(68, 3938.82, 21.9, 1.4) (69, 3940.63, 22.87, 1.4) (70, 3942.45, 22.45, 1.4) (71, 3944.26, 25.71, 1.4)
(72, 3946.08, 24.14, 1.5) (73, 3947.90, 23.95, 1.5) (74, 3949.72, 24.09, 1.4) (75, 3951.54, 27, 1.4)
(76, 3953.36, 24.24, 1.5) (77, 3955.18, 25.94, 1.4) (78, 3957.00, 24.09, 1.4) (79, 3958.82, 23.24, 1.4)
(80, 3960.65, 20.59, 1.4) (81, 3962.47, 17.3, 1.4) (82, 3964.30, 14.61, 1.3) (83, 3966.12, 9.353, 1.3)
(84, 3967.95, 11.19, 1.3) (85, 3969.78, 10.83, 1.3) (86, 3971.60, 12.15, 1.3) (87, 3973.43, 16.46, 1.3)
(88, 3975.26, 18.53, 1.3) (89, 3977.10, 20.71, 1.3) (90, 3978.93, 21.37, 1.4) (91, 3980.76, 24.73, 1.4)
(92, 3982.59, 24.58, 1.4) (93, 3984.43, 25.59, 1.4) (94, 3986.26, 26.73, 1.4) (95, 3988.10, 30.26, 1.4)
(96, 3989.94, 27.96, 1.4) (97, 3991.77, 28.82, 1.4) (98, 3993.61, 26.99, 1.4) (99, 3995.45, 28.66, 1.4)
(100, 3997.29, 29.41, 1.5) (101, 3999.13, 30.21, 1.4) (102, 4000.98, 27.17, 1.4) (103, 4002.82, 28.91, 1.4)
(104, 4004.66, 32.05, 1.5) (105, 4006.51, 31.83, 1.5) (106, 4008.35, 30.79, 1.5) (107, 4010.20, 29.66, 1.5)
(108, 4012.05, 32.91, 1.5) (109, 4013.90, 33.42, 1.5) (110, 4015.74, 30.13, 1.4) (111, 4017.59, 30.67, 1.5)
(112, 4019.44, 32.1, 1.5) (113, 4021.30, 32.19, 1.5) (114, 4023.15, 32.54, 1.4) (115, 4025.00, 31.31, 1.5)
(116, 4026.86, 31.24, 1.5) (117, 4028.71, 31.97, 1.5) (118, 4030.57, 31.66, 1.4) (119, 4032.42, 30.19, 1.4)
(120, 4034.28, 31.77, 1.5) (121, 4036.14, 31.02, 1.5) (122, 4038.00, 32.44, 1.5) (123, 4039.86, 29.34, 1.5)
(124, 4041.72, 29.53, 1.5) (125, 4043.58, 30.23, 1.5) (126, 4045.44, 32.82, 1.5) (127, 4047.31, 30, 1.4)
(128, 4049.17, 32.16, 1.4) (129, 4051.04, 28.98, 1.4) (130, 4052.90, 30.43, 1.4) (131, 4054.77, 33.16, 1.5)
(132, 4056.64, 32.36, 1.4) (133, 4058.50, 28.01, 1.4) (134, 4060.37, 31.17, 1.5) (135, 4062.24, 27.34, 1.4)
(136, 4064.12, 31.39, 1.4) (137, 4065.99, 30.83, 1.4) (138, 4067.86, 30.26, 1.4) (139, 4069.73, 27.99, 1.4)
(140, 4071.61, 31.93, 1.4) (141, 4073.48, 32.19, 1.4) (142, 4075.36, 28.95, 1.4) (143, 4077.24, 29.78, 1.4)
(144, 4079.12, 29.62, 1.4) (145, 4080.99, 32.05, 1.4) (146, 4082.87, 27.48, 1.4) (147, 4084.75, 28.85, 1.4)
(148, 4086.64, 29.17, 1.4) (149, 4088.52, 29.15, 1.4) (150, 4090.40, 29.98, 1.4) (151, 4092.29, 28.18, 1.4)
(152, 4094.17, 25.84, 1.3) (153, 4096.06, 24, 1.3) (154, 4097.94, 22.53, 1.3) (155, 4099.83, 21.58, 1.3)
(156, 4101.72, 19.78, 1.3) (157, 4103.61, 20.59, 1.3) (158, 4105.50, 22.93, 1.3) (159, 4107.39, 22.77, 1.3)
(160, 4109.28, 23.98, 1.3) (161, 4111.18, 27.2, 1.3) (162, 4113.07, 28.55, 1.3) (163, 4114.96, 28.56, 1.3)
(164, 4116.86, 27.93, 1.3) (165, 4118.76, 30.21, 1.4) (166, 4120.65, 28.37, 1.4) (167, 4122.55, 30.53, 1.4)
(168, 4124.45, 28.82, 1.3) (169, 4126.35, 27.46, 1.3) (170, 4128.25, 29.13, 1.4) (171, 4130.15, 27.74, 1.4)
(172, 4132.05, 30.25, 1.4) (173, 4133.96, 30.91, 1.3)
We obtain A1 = 1.5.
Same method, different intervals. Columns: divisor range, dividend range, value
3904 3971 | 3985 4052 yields 1.51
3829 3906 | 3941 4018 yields 1.26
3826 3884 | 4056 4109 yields 1.53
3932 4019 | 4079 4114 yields 1.16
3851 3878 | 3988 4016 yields 1.37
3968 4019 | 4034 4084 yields 1.20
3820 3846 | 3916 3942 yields 1.27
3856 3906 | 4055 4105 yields 1.41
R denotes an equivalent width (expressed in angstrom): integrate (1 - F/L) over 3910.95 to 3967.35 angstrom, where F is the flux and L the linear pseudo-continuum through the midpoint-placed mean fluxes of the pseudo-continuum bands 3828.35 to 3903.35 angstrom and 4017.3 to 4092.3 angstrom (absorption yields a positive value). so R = 6.5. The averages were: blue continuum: 20.4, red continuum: 30.6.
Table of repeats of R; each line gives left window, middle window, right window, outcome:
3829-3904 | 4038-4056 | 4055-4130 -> -3.0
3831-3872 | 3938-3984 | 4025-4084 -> 9.4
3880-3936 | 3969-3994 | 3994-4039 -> 4.9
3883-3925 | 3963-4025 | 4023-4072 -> 5.3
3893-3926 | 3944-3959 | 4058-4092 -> 0.5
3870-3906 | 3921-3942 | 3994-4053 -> 4.6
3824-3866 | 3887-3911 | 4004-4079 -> 0.6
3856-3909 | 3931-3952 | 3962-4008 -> 2.4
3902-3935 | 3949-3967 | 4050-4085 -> 2.4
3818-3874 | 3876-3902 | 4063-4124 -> 1.3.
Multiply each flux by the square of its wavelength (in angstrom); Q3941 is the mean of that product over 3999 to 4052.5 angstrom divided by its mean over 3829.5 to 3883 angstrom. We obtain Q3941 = 1.7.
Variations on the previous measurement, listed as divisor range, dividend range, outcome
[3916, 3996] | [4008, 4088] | 1.51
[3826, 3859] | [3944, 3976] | 1.12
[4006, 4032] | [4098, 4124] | 0.85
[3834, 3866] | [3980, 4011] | 1.53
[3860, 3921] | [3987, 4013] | 1.38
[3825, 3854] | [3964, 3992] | 1.23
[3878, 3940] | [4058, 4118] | 1.43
